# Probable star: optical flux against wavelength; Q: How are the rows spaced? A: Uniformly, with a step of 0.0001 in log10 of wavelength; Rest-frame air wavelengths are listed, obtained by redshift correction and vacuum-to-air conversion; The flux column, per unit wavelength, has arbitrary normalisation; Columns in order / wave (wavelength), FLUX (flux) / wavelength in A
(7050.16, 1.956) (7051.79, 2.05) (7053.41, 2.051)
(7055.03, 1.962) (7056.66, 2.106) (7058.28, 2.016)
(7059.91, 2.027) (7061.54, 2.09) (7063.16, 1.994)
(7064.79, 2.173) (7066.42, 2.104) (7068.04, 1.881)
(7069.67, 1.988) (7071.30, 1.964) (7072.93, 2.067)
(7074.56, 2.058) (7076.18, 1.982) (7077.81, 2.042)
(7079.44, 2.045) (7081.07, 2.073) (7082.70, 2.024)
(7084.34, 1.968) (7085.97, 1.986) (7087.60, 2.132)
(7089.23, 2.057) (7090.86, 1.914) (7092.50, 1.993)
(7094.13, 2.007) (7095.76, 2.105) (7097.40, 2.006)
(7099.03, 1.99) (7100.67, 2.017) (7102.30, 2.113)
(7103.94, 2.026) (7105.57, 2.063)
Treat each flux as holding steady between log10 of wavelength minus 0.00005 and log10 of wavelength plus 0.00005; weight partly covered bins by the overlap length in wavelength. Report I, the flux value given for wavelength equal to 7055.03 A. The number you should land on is 1.962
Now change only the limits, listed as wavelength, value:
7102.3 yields 2.113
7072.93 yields 2.067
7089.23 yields 2.057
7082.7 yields 2.024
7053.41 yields 2.051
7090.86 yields 1.914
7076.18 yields 1.982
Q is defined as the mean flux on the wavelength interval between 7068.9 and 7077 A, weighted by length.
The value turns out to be 2.01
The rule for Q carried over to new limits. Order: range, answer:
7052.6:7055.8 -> 2.01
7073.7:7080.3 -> 2.03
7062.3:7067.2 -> 2.09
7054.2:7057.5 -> 2.04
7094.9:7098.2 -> 2.05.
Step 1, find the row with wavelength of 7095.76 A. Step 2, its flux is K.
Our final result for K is 2.105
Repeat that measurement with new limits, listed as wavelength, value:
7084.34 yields 1.968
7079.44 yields 2.045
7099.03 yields 1.99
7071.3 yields 1.964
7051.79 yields 2.05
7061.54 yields 2.09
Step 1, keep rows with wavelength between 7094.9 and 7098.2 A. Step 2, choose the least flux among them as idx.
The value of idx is 2.006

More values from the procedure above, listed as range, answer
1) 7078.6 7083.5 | 2.024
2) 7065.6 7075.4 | 1.881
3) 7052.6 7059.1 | 1.962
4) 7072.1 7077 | 1.982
